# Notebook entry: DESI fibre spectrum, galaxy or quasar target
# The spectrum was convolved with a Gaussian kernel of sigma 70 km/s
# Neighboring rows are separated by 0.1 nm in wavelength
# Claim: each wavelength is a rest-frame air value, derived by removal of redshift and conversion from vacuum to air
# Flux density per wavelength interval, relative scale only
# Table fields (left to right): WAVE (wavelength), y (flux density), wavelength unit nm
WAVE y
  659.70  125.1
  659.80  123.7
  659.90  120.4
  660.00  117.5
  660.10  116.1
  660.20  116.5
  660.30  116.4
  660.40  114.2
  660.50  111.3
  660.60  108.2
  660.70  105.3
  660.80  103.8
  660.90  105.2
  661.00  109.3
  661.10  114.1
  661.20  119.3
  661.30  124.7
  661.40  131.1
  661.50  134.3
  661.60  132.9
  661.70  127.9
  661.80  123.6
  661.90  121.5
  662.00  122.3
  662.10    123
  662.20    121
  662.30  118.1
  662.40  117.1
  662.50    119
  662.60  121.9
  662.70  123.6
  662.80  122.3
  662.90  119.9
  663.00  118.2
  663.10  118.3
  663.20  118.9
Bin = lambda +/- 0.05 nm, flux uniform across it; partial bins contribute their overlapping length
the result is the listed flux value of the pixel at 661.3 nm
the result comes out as 124.7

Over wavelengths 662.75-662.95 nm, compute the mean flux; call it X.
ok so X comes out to 121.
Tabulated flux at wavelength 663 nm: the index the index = 118.2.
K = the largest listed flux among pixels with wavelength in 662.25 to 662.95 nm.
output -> 123.6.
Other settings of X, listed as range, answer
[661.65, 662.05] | 124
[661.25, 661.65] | 131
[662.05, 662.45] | 120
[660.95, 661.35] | 117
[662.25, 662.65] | 119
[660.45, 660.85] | 107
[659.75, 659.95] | 122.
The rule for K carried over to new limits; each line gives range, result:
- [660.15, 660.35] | 116.5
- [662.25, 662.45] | 118.1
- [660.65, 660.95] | 105.3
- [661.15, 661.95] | 134.3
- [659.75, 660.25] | 123.7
